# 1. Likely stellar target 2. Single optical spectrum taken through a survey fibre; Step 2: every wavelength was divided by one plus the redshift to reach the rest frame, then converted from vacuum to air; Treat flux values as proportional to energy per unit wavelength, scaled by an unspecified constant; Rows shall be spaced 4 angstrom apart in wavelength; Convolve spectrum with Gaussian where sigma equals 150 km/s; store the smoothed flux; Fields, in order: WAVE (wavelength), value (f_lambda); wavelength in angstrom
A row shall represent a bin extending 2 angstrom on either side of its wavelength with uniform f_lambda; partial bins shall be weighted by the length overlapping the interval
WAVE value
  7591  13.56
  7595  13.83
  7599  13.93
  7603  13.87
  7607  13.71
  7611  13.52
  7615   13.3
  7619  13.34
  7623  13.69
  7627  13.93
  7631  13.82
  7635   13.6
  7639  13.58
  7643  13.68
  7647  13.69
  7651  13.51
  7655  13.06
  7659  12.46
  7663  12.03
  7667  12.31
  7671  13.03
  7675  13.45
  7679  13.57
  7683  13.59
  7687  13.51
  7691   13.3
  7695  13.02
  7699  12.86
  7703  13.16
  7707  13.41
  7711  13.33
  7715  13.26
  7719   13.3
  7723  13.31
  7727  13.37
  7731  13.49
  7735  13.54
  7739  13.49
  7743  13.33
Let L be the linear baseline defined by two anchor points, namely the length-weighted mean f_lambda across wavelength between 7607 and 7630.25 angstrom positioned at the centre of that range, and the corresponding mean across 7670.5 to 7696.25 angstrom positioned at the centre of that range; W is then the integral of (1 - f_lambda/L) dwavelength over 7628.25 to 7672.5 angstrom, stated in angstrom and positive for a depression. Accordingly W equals 1.0 angstrom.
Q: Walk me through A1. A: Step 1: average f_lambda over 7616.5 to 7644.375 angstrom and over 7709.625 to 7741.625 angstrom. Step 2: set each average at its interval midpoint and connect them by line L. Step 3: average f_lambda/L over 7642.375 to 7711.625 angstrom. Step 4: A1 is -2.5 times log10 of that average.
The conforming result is 0.03 mag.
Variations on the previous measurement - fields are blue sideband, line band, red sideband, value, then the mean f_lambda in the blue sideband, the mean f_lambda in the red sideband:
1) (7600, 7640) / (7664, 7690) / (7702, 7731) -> 0.02 mag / 13.6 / 13.3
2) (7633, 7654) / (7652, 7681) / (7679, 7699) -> 0.05 mag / 13.6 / 13.3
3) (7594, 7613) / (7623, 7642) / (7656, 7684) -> -0.03 mag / 13.8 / 12.9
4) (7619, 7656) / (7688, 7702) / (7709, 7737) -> 0.03 mag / 13.6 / 13.4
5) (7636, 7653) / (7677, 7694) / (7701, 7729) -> 0.00 mag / 13.6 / 13.3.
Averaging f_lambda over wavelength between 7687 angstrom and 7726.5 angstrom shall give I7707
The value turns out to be 13.2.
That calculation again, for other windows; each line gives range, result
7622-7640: 13.7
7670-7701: 13.3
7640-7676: 13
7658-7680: 12.8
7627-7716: 13.3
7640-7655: 13.5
